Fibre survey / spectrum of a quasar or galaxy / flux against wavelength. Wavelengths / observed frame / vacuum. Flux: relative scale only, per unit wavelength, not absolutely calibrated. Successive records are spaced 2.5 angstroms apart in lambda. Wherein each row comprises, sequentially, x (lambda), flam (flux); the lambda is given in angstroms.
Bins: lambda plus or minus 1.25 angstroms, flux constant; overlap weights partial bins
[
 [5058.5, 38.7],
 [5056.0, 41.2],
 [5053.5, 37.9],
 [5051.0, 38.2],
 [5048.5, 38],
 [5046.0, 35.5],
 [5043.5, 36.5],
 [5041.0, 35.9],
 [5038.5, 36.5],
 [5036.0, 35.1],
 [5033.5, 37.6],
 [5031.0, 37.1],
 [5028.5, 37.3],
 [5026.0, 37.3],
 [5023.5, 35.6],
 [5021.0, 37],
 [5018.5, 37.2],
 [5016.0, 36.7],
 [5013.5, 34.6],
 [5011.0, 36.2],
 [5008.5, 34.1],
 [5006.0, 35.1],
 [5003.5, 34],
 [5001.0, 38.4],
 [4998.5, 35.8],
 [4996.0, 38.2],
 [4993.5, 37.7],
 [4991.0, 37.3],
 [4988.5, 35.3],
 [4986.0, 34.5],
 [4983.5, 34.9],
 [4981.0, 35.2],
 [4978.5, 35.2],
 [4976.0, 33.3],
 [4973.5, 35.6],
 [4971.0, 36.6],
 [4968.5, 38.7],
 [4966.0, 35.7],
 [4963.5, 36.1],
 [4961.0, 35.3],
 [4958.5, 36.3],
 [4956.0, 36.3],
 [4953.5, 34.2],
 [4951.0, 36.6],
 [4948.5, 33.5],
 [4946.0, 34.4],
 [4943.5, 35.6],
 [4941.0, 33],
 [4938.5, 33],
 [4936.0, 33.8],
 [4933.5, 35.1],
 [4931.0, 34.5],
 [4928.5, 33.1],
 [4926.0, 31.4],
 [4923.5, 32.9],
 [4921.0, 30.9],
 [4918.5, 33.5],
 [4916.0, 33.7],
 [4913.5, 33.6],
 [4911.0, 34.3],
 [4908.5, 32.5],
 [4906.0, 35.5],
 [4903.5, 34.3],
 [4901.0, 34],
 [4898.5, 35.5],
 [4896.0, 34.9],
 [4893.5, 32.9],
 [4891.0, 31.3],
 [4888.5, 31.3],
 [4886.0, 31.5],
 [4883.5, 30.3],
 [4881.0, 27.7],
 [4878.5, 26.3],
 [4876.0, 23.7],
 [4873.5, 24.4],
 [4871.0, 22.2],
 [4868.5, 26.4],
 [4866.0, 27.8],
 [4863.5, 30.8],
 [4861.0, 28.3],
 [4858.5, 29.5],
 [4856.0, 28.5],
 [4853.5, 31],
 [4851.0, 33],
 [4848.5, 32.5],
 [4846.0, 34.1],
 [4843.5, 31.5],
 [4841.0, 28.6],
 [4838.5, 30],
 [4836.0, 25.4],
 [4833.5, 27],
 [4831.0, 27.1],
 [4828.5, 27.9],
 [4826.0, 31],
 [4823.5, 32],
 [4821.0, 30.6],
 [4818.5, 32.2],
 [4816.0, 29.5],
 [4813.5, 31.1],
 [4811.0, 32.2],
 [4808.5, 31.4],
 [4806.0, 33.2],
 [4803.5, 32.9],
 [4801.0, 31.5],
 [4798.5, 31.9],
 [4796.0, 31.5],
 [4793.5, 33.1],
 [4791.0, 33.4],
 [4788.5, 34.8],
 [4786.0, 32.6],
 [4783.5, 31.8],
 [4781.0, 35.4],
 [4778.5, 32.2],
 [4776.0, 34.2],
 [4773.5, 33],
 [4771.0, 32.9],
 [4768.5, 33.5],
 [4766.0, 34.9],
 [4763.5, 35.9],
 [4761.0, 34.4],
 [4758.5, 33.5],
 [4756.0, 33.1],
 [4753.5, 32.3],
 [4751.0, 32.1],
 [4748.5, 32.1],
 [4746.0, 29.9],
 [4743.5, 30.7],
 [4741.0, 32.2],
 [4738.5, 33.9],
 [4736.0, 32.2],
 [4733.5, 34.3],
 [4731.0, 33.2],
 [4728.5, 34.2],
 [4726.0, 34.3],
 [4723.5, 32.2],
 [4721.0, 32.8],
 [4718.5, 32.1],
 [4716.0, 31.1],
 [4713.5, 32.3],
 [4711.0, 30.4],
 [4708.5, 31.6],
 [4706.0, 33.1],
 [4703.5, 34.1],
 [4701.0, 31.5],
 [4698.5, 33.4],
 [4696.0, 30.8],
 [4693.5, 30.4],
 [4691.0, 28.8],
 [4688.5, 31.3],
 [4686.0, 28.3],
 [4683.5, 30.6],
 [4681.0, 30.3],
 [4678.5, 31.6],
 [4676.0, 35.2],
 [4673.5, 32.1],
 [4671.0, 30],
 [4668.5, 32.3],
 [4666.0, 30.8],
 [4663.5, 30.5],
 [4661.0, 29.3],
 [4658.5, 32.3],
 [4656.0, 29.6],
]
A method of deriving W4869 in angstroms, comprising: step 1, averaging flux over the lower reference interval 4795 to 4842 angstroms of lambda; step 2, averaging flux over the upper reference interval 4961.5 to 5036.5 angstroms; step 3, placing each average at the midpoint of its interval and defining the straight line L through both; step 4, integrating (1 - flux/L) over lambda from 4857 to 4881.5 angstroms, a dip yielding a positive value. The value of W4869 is 4.04 angstroms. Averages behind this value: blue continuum 30.4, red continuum 36.1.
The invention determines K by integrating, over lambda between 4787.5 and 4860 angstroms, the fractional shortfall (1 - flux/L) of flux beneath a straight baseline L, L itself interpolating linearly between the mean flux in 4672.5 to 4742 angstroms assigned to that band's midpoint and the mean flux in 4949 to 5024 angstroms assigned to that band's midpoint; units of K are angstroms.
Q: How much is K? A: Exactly 5.8 angstroms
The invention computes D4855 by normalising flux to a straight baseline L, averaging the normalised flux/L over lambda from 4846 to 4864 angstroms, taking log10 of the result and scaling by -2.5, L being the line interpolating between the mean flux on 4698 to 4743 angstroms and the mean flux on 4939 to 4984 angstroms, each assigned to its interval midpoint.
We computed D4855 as 0.114 mag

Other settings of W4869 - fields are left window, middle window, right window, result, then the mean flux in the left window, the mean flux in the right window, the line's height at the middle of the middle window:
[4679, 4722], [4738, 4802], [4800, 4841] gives -4.7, 31.3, 30.3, 30.7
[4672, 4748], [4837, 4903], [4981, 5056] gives 8.4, 32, 36.5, 34.3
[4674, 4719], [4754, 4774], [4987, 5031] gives -0.8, 31.5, 36.4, 32.5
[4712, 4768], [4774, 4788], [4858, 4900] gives -0.7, 32.9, 29.1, 31.8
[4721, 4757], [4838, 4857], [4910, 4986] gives 1.4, 32.6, 34.5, 33.6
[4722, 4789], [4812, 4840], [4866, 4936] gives 2.5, 33.2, 31.4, 32.3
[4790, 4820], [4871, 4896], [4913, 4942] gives 3.0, 32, 33.2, 32.8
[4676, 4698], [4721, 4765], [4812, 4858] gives -3.6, 30.6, 30.2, 30.5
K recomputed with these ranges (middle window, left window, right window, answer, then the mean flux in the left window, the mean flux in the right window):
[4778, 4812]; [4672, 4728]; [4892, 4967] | 0.05 angstroms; 31.8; 34.2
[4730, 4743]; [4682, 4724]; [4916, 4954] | -0.51 angstroms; 31.4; 33.7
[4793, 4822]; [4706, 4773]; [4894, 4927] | 1.21 angstroms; 32.8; 33.6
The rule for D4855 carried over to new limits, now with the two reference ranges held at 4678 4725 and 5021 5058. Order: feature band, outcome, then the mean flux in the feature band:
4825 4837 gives 0.212 mag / 27.7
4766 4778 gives -0.029 mag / 33.5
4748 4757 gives -0.004 mag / 32.4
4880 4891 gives 0.139 mag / 30.4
